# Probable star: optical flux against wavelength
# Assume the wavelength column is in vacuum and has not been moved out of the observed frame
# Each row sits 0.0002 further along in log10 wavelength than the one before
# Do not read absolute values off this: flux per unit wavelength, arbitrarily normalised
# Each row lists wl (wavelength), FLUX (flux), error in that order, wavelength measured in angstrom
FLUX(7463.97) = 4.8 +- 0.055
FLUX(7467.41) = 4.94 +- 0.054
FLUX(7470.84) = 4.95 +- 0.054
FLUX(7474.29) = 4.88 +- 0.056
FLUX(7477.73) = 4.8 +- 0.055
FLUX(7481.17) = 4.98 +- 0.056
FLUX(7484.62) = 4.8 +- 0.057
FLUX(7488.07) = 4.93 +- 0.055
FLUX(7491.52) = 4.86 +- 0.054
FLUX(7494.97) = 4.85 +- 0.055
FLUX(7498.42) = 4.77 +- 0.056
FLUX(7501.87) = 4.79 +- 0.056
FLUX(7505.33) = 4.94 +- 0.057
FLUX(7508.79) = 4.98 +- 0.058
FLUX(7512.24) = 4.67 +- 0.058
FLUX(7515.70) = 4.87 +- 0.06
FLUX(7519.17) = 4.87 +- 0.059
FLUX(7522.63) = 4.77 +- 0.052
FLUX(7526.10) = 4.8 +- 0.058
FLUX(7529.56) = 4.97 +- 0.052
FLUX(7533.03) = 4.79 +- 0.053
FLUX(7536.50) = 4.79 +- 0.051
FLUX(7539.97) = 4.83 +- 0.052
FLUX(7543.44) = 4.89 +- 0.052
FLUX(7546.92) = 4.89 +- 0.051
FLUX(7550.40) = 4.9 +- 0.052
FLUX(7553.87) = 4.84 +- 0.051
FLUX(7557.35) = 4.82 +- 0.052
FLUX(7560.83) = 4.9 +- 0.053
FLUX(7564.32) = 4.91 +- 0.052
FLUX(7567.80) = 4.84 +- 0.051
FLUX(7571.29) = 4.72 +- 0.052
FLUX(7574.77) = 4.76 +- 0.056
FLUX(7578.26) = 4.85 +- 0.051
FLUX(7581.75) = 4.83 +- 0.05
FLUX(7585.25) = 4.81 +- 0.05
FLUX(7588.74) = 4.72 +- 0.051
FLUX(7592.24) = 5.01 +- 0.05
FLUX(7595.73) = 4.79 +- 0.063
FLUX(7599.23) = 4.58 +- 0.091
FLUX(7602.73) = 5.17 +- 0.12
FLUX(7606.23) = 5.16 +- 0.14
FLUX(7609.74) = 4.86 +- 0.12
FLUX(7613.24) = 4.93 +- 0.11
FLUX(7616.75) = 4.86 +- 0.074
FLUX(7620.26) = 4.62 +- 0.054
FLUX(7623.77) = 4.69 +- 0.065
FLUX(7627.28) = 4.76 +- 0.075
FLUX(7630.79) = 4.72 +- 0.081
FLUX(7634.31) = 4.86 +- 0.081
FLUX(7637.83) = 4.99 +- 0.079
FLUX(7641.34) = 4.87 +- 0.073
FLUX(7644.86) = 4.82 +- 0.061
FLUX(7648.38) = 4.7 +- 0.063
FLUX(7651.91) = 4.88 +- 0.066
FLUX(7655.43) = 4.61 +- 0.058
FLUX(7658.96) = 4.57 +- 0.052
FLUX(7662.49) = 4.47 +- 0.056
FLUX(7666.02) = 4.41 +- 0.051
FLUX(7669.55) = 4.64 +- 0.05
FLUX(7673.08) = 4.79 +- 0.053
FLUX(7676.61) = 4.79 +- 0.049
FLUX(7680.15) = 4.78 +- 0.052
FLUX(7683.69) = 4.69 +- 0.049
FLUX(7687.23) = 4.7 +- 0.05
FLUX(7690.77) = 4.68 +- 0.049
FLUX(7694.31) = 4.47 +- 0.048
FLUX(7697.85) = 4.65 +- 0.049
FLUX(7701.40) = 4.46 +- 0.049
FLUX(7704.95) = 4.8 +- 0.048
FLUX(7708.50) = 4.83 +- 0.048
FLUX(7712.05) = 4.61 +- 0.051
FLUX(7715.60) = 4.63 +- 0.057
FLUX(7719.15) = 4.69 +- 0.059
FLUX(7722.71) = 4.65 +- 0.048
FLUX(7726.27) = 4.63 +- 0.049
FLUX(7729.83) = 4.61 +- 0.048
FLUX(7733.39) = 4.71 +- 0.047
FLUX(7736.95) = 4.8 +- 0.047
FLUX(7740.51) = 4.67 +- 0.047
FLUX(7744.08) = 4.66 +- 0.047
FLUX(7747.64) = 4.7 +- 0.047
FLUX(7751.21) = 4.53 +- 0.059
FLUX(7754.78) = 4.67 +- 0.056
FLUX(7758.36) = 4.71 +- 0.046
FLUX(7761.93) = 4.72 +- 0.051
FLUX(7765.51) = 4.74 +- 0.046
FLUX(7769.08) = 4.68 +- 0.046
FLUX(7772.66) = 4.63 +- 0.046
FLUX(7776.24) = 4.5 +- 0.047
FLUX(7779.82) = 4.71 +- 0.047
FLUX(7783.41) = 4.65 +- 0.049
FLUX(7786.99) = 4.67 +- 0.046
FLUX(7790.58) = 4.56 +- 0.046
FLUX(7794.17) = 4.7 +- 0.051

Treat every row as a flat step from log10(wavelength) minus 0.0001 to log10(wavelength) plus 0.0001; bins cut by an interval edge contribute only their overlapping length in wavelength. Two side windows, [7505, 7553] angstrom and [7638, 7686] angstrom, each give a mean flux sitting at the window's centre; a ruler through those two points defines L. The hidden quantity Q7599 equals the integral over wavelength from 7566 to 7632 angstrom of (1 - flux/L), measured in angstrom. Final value -0.7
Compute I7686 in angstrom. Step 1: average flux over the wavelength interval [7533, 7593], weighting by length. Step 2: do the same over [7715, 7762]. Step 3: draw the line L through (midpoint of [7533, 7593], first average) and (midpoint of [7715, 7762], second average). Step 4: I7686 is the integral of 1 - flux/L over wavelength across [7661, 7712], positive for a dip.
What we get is 0.7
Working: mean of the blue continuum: 4.84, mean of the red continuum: 4.67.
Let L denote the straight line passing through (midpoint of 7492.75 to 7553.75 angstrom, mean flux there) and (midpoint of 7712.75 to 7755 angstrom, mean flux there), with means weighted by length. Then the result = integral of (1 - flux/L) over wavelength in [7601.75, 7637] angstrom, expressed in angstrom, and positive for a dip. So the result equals -0.7 angstrom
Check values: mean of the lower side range 4.85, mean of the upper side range 4.66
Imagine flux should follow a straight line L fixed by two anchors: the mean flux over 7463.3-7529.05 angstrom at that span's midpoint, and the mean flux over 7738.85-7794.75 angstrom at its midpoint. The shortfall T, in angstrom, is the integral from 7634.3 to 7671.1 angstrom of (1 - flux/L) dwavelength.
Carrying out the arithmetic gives 0.3 angstrom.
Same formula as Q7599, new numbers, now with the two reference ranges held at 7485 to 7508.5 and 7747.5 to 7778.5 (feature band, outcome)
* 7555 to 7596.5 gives -0.28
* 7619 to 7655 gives -0.28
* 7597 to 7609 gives -0.44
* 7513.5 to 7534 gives -0.02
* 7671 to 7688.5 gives -0.12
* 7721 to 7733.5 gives 0.10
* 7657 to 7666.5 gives 0.47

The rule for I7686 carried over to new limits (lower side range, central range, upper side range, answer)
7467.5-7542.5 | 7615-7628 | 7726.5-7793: 0.10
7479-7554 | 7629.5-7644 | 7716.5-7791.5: -0.32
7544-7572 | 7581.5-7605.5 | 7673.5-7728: -0.23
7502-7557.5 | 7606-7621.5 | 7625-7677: -0.34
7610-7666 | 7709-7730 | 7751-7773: 0.24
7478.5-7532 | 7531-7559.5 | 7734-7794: -0.12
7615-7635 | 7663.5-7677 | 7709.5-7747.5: 0.23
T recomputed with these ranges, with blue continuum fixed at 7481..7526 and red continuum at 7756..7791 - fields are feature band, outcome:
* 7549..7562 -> -0.14 angstrom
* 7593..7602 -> 0.01 angstrom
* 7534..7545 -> -0.03 angstrom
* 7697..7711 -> 0.07 angstrom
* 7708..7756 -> 0.23 angstrom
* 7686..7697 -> 0.24 angstrom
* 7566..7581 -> 0.01 angstrom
